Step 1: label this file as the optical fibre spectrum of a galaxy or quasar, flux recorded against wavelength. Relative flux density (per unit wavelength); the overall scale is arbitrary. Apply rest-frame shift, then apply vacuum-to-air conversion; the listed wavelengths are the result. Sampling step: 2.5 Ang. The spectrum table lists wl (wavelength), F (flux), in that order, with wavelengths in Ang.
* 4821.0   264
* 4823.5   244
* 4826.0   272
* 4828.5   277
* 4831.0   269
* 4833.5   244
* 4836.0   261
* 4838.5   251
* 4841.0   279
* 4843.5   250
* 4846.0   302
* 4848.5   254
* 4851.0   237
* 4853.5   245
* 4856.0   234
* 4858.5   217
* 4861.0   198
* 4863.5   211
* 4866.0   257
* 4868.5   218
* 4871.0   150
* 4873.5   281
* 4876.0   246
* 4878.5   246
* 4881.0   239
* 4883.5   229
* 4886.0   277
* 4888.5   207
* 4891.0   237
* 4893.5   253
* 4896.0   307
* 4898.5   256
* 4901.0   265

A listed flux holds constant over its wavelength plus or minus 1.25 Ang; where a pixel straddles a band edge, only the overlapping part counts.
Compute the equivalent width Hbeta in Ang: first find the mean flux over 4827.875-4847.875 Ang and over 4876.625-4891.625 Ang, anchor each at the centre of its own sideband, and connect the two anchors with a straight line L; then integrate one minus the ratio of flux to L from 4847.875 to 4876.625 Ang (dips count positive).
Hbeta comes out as 2.7 Ang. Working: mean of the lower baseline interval 266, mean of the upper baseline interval 240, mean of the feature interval 228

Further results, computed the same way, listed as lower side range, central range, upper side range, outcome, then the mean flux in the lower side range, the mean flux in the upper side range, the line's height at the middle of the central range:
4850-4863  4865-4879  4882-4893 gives 0.0 Ang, 225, 239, 232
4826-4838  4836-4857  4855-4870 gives -1.2 Ang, 263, 221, 243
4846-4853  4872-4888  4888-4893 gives -0.9 Ang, 256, 229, 236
